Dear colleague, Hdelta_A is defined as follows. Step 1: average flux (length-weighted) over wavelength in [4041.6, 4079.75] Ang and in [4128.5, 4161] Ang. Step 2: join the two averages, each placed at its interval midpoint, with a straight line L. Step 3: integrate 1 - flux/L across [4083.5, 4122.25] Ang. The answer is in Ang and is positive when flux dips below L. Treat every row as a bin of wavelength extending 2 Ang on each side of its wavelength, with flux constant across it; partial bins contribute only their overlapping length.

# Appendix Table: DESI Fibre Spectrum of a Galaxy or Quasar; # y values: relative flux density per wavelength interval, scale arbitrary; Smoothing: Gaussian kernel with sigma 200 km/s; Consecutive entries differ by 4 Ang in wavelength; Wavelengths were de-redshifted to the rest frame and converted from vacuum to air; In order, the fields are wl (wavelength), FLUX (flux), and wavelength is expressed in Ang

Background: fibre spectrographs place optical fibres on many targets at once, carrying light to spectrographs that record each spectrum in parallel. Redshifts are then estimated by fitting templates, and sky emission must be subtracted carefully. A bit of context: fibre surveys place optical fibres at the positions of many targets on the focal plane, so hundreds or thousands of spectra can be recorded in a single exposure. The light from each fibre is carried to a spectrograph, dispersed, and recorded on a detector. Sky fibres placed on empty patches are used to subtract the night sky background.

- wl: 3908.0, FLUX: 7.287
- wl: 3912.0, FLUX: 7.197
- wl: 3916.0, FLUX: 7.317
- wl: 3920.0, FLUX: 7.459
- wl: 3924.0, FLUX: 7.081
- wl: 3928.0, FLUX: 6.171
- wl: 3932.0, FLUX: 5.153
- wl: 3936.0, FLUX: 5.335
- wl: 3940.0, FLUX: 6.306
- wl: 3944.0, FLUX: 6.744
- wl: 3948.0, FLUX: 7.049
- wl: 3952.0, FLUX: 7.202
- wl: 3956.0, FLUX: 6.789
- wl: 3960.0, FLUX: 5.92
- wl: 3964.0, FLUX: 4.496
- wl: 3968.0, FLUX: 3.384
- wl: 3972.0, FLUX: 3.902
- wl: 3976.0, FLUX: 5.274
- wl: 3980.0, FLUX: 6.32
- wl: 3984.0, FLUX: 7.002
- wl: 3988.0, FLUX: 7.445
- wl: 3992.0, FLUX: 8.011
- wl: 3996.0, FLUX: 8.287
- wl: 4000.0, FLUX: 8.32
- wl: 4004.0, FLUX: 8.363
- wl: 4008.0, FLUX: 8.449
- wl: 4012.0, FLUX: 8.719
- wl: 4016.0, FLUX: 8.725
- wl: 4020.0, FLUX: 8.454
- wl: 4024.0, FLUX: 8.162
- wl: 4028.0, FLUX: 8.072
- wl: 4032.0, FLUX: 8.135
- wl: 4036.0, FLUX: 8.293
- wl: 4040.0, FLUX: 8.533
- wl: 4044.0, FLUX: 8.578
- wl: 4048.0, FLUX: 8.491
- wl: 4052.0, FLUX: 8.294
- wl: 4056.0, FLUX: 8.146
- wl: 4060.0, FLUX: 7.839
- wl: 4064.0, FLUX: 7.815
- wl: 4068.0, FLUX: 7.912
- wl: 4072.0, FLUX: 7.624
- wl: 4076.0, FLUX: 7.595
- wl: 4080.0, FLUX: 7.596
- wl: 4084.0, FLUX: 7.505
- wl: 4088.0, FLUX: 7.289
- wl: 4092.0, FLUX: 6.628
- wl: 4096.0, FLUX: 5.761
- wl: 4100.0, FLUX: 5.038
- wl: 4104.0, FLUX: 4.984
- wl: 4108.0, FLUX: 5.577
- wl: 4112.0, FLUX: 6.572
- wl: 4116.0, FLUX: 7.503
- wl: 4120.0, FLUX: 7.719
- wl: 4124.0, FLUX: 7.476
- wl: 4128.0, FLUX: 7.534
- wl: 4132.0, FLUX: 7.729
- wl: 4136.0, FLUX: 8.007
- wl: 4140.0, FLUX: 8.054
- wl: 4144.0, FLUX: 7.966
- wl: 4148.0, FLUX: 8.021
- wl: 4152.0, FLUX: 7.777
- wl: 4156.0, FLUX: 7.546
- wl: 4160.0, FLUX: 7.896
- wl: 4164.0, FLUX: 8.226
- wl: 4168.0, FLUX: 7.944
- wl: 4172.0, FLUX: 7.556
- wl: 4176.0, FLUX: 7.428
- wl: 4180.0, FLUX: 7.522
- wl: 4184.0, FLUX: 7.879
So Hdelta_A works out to 7.4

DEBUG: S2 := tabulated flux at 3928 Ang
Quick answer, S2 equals 6.171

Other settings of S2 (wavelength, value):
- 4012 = 8.719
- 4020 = 8.454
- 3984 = 7.002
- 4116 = 7.503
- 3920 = 7.459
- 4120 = 7.719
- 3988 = 7.445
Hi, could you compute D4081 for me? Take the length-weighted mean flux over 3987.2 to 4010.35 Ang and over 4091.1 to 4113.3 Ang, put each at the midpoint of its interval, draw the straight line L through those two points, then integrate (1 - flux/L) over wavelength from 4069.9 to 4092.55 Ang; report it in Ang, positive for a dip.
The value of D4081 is -4.5 Ang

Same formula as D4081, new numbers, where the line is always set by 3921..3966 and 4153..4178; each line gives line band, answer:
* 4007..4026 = -5.0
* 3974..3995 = -1.2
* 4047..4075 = -3.8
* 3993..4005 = -3.0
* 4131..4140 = -0.4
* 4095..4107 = 3.4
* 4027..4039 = -2.4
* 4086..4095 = 0.5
